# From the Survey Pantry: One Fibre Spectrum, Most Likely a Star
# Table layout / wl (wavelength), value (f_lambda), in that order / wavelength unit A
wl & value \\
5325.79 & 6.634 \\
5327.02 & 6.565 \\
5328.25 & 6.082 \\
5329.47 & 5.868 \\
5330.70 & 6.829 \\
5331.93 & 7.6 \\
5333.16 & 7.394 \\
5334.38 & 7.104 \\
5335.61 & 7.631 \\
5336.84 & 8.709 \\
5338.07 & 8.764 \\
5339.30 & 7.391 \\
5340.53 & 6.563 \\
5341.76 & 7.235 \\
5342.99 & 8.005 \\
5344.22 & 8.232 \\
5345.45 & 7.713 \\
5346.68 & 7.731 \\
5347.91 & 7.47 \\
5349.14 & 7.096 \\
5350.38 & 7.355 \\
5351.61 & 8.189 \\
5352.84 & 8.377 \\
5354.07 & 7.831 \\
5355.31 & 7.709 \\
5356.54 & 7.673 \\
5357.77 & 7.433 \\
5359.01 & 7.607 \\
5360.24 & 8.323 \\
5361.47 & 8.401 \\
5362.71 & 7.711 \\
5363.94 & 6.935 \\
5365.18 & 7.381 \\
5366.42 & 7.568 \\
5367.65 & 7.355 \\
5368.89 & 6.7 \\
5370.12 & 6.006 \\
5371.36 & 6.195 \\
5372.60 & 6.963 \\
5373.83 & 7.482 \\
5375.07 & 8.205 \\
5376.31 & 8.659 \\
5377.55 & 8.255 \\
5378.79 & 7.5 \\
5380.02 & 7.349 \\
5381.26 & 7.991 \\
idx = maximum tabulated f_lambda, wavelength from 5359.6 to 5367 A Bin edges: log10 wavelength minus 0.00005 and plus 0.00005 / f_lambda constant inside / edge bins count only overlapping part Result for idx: 8.401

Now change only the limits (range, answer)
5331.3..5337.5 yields 8.709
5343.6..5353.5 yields 8.377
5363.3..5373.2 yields 7.568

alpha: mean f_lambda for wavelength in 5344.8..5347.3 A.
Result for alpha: 7.74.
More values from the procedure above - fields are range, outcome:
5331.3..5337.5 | 7.69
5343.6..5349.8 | 7.64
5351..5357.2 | 7.96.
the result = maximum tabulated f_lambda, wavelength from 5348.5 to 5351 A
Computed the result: 7.355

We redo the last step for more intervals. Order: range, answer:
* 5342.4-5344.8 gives 8.232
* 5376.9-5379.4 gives 8.255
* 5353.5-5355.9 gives 7.831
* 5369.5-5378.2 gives 8.659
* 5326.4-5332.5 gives 7.6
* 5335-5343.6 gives 8.764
